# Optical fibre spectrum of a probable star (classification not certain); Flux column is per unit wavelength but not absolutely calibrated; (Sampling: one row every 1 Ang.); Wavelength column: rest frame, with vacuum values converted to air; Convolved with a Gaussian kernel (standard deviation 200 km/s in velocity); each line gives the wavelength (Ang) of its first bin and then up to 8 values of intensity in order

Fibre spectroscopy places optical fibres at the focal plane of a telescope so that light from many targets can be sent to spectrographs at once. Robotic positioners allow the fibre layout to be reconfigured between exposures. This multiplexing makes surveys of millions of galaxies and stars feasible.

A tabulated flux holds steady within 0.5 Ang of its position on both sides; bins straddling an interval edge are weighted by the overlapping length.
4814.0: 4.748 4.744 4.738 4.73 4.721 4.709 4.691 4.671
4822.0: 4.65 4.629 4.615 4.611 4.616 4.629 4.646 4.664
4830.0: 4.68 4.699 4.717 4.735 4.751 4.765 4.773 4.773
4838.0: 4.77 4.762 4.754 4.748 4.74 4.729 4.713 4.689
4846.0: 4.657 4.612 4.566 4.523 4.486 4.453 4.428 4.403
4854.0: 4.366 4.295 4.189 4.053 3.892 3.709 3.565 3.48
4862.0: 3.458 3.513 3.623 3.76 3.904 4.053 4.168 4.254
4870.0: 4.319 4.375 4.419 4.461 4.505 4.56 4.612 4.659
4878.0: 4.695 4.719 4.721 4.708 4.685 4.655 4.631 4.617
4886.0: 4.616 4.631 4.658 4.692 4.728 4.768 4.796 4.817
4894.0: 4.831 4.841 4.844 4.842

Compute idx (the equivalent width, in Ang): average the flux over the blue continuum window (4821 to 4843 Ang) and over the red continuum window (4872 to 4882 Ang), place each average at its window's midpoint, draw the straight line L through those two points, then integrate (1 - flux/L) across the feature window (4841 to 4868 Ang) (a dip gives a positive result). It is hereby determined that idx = 2.7 Ang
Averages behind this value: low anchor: 4.7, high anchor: 4.62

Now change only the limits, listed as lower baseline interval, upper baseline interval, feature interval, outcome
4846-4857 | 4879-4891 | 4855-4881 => 2.2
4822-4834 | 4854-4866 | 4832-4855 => -2.1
